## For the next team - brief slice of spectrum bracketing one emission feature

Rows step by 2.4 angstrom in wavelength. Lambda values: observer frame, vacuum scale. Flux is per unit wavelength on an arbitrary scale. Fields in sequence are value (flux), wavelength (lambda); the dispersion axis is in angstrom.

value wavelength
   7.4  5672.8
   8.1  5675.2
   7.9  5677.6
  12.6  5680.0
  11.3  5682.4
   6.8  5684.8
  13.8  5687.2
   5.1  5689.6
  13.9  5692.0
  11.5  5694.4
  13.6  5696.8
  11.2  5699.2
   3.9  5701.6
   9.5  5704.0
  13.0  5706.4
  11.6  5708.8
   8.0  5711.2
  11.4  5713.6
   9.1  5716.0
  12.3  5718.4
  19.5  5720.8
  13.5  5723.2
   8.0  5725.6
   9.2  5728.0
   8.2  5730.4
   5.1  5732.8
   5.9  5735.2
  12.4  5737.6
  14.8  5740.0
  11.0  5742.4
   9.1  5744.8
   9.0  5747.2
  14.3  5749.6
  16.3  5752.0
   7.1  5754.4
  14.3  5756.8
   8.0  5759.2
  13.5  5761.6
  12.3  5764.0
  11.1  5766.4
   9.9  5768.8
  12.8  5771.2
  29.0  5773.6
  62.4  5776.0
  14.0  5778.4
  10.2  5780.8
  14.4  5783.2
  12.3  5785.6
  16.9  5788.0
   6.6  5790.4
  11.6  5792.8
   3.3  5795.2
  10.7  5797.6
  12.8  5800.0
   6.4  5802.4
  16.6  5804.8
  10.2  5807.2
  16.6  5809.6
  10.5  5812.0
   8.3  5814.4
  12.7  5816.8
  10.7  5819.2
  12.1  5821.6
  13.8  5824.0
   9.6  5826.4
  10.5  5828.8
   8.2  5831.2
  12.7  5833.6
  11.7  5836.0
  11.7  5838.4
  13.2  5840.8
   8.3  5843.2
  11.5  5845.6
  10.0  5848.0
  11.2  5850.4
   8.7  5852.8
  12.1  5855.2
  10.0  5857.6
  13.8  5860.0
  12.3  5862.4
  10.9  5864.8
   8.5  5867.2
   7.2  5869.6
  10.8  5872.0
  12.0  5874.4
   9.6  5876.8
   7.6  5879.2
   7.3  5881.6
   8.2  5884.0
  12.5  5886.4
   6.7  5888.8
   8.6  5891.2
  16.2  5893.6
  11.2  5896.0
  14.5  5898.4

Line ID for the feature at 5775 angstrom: [O III] 5007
